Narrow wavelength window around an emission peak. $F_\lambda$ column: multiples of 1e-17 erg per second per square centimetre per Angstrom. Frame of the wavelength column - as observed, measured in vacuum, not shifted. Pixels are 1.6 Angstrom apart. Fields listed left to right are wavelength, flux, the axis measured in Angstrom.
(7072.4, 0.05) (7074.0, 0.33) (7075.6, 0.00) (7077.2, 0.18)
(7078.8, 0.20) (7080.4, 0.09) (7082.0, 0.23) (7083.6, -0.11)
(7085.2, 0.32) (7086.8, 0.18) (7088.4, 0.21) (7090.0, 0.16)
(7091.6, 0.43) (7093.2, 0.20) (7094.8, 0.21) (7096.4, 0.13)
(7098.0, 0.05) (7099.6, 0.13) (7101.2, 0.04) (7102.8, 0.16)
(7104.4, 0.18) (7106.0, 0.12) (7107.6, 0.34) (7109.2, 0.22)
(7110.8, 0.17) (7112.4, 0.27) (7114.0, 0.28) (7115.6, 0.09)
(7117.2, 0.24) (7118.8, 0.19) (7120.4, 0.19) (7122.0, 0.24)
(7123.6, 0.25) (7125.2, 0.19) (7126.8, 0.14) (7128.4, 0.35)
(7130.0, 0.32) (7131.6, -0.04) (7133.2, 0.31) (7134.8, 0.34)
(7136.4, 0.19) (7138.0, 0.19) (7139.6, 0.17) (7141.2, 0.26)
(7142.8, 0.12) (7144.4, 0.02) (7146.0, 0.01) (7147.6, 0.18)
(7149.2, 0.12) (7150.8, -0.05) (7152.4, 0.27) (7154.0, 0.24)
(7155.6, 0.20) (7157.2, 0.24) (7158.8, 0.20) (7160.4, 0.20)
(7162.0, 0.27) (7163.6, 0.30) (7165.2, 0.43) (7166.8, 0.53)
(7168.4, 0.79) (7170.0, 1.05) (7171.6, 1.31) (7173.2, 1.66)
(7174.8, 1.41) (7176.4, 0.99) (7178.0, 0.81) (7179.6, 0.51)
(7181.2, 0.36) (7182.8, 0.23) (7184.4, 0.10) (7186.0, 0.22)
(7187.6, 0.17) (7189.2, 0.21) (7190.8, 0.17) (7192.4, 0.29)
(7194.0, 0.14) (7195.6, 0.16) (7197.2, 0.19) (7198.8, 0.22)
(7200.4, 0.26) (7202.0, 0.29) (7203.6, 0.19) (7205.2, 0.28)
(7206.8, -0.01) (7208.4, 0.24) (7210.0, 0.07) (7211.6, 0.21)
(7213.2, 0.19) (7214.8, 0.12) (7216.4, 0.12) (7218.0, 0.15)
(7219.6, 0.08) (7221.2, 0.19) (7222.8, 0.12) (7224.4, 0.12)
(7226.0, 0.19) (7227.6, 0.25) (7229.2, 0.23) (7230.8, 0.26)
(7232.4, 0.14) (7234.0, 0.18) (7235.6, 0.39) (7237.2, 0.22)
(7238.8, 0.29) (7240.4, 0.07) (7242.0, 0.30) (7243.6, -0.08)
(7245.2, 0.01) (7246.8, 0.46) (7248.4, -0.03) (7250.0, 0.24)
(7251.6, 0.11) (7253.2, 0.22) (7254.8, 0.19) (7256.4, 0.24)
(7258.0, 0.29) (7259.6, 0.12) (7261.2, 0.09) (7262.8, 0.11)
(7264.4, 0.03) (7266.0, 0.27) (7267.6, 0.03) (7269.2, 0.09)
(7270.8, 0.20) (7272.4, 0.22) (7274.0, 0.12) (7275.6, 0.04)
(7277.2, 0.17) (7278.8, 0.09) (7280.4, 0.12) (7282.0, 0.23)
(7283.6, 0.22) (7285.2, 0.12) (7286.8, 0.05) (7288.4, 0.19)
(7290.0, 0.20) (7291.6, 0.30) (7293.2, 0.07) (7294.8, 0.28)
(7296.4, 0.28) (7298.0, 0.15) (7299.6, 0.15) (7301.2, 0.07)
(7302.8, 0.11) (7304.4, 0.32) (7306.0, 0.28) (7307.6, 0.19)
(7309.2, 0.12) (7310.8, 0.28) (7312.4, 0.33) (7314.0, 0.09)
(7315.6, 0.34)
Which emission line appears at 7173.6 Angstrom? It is [O II] 3727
